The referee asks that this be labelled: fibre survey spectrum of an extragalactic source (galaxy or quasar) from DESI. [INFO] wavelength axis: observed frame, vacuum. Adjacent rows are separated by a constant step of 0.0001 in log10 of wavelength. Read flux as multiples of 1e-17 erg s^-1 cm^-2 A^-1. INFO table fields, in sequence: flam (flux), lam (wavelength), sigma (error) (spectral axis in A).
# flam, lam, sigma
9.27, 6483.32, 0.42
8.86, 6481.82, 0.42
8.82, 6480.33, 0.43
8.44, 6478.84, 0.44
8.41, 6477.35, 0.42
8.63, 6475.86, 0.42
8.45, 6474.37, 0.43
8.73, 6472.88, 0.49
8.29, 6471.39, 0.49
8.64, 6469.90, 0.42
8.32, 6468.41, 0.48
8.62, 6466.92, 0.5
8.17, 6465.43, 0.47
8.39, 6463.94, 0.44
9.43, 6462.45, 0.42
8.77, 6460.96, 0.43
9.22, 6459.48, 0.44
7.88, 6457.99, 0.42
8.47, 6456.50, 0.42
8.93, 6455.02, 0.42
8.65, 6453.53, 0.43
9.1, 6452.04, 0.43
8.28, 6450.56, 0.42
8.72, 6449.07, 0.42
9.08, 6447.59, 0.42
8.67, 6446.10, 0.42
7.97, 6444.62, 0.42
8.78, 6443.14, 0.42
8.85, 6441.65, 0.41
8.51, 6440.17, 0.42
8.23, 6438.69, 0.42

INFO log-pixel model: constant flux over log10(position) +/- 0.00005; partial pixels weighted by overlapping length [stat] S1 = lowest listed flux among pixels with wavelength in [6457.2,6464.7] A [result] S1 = 7.88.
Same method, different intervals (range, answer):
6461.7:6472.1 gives 8.17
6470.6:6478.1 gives 8.29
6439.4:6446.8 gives 7.97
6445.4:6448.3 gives 8.67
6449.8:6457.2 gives 8.28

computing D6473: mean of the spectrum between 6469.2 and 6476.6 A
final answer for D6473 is 8.55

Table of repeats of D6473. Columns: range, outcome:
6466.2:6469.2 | 8.47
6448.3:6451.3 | 8.51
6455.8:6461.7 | 8.59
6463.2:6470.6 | 8.42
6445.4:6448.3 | 8.86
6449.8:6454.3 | 8.66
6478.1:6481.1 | 8.64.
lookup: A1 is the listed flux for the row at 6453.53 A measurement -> 8.65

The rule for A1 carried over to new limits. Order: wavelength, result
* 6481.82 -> 8.86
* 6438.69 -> 8.23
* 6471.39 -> 8.29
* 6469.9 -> 8.64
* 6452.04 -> 9.1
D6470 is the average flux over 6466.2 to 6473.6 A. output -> 8.52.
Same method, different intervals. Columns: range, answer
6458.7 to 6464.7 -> 8.94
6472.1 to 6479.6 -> 8.54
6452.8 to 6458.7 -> 8.48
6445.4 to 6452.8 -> 8.77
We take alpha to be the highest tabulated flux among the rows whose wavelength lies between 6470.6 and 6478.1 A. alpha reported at 8.73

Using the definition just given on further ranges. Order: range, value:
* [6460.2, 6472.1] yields 9.43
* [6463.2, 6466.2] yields 8.39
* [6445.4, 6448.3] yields 9.08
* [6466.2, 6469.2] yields 8.62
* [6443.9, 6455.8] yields 9.1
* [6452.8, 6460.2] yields 9.22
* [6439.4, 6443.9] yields 8.85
